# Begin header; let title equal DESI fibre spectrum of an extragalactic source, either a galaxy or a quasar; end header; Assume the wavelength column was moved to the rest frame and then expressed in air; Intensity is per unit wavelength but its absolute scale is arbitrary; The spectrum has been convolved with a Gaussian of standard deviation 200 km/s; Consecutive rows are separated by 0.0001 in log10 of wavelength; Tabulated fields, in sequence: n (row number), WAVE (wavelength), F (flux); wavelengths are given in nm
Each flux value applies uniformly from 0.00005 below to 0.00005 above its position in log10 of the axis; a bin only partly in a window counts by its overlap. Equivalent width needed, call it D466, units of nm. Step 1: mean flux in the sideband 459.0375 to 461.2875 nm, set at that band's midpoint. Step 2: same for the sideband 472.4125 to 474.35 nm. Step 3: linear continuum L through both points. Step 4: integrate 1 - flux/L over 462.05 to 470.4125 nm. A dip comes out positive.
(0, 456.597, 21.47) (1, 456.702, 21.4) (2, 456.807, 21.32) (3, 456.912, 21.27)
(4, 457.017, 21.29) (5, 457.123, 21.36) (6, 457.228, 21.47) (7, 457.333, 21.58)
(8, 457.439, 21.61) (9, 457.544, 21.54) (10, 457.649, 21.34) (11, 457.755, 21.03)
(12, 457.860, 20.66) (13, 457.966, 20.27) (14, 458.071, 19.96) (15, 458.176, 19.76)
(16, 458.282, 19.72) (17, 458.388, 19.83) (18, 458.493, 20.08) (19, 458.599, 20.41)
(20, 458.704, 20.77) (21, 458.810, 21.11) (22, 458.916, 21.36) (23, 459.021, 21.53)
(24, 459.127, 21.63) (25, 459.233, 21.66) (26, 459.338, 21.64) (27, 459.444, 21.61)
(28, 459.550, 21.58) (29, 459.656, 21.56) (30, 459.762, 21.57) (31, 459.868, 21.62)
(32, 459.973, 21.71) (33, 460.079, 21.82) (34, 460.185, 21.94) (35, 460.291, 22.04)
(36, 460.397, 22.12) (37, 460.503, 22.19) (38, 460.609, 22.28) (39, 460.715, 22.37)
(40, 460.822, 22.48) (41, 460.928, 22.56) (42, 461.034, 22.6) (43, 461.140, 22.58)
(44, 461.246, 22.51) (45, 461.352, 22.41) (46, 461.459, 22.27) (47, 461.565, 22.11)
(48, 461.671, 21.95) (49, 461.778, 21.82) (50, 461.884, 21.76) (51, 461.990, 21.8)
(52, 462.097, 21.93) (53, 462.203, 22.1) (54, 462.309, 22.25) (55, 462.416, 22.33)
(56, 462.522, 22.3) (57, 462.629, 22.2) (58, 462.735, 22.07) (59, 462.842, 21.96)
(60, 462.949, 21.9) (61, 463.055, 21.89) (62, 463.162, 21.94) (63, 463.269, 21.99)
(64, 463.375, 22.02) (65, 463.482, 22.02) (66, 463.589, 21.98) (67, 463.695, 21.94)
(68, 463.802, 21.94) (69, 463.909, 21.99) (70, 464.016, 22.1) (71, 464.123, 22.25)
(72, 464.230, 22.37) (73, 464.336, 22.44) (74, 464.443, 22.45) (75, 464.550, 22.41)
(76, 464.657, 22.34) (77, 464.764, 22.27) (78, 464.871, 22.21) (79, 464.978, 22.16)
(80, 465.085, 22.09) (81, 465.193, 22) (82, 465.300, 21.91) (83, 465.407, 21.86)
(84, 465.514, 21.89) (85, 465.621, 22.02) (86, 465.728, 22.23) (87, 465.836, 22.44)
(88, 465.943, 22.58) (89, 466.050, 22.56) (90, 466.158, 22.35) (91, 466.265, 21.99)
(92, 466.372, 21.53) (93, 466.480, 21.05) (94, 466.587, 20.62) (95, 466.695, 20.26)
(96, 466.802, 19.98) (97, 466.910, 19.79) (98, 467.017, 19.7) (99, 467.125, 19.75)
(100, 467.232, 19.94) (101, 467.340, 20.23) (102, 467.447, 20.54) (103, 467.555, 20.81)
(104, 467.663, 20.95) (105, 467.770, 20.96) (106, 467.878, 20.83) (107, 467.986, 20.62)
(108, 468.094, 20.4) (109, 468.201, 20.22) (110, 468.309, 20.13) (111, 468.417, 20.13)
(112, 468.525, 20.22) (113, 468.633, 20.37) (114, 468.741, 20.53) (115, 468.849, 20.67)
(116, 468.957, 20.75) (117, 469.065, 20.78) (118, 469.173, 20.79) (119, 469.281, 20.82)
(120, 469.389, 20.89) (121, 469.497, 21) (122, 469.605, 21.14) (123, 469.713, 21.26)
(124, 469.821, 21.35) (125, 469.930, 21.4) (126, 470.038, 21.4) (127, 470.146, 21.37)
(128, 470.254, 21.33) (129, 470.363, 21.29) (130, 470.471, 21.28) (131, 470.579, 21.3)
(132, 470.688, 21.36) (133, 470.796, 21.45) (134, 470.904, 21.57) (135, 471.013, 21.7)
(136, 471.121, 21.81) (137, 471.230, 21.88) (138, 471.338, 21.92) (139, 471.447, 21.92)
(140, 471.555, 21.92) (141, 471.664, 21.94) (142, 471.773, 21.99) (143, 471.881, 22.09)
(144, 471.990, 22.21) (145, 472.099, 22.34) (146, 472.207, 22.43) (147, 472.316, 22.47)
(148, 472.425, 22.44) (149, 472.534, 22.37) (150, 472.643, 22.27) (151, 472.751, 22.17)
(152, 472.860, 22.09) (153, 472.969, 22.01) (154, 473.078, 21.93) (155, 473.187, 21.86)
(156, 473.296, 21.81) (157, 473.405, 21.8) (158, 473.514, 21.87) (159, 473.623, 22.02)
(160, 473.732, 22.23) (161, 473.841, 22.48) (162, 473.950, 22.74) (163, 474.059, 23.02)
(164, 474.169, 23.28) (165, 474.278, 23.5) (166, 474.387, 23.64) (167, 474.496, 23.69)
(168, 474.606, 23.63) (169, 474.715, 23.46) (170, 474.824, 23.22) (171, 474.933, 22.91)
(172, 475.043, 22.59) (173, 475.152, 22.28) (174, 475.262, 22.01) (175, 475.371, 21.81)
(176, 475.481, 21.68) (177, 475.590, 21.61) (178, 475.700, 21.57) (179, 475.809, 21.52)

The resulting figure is 0.27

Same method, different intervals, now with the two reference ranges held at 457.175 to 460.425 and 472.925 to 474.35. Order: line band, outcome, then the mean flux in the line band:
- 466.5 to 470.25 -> 0.227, 20.6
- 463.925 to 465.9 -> -0.048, 22.2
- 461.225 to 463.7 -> -0.068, 22.1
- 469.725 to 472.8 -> 0.051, 21.8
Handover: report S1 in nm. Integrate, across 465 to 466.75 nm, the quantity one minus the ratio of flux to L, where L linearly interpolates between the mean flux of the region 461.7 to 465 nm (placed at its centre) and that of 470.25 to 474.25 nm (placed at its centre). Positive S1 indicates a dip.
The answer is 0.02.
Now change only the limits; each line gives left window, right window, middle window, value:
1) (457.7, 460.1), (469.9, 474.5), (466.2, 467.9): 0.085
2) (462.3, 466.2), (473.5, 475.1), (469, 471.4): 0.140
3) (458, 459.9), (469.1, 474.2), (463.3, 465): -0.069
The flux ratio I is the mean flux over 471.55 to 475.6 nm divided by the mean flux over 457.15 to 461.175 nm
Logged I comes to 1.0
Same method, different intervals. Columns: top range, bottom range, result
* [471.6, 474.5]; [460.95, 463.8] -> 1.01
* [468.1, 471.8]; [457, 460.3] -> 1.00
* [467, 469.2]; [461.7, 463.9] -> 0.93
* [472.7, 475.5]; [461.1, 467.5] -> 1.03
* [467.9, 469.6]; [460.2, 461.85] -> 0.92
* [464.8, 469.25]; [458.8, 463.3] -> 0.96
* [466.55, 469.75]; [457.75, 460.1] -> 0.98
